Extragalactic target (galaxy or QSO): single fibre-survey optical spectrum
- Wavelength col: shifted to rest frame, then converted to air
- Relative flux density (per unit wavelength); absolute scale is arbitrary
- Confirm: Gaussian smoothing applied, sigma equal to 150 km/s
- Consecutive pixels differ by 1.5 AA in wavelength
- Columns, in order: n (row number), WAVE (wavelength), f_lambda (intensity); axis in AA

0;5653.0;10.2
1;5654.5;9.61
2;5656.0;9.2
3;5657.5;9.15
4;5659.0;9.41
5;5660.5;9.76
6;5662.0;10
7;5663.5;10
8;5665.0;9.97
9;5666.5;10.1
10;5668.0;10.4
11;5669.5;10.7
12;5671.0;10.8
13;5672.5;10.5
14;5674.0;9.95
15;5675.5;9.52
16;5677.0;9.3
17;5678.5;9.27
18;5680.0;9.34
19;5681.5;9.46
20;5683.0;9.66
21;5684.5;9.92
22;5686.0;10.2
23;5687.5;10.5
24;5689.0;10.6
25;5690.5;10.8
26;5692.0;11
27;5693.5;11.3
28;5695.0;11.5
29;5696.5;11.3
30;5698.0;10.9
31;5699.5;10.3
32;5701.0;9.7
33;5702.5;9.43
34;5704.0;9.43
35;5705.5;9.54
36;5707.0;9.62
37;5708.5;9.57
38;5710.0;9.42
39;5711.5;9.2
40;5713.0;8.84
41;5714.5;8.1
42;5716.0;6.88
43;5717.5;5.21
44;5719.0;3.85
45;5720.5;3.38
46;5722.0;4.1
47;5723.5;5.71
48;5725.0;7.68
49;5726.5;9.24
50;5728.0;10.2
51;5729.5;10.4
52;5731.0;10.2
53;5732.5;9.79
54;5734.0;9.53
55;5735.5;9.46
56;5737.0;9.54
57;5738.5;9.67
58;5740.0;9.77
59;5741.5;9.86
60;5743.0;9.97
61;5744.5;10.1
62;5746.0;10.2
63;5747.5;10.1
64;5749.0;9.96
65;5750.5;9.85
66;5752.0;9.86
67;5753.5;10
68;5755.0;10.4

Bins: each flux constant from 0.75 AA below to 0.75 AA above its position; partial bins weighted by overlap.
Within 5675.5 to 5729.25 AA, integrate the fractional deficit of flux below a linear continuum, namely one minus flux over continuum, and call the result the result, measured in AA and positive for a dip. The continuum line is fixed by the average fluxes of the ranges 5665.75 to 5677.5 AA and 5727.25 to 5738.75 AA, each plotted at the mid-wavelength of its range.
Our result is 5.5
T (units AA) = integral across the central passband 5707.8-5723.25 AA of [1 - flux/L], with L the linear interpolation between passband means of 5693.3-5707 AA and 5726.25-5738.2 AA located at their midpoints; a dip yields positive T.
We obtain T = 5.0 AA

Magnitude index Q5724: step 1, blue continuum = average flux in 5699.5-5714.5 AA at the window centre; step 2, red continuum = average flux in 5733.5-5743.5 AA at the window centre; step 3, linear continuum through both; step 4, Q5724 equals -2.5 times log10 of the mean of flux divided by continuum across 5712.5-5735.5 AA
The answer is 0.25 mag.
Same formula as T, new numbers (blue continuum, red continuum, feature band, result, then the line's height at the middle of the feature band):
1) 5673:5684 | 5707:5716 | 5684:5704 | -2.83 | 9.23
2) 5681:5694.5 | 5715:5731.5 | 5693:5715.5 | -2.56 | 8.81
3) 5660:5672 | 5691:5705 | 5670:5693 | 0.67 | 10.4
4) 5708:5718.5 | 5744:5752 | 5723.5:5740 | -0.55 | 9.09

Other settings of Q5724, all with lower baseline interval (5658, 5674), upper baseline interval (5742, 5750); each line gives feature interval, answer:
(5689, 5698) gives -0.10 mag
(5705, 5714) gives 0.09 mag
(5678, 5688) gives 0.04 mag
